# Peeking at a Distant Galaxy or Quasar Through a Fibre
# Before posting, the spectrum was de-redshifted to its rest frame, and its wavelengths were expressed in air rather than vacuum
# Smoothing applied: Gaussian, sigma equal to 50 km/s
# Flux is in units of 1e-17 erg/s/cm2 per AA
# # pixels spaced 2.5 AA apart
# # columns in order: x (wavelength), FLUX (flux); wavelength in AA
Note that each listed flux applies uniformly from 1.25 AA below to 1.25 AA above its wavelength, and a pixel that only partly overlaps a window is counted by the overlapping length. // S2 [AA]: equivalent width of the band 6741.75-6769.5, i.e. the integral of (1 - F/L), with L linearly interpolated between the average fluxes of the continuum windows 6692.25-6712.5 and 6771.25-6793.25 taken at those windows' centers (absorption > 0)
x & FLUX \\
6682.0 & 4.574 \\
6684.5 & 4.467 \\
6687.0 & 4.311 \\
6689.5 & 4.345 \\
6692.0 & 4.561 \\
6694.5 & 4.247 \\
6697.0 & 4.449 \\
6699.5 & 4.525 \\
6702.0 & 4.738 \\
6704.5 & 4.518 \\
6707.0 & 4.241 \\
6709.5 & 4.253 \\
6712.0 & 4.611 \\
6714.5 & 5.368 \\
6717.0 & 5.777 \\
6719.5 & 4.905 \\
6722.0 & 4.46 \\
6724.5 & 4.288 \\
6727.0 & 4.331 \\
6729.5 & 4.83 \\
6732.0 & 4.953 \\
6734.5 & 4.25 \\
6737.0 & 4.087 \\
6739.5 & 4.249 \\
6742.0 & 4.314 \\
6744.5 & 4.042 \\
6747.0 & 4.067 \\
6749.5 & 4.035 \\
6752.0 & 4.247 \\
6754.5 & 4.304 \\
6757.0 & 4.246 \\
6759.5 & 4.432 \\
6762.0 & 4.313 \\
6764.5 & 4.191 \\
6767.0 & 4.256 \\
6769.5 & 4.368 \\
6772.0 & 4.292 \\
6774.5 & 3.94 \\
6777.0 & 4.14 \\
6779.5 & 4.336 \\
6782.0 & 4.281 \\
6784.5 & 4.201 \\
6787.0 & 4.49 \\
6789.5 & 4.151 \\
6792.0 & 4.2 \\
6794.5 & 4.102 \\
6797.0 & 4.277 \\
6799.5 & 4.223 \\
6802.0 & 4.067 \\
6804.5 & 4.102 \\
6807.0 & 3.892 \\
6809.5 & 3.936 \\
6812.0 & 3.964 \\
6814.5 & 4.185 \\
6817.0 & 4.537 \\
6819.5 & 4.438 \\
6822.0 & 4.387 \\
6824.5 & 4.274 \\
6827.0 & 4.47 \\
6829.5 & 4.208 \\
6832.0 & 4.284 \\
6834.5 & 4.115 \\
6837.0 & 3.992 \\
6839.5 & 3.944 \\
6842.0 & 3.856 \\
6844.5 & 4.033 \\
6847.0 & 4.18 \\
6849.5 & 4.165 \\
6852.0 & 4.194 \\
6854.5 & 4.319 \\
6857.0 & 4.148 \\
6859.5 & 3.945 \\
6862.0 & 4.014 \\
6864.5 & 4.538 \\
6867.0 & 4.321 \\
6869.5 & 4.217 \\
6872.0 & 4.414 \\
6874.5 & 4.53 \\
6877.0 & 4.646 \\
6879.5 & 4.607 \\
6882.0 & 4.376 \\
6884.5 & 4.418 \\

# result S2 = 0.5 AA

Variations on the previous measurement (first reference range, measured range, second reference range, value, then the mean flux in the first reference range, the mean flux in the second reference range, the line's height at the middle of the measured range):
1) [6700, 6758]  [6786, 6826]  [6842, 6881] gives 1.5 AA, 4.48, 4.27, 4.36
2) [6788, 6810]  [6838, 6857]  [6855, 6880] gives 0.7 AA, 4.12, 4.33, 4.27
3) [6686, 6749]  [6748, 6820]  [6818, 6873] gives 2.3 AA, 4.5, 4.2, 4.35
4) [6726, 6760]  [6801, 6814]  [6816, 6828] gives 1.2 AA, 4.31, 4.42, 4.4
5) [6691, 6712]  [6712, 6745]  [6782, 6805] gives -1.8 AA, 4.45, 4.21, 4.38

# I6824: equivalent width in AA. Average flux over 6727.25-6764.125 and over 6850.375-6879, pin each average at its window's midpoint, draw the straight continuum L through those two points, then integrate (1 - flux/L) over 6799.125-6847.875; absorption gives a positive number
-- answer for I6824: 1.7 AA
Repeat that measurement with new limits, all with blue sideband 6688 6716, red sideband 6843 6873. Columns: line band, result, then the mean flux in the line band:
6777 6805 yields 0.82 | 4.22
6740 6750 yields 0.71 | 4.13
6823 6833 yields -0.10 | 4.31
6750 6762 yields 0.36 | 4.29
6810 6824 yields 0.03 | 4.28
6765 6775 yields 0.37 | 4.23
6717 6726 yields -0.43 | 4.72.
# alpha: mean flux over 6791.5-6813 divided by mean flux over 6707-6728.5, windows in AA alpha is 0.86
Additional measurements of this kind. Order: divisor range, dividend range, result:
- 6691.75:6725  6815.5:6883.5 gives 0.92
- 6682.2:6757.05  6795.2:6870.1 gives 0.93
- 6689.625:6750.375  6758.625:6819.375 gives 0.93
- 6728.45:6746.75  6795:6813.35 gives 0.93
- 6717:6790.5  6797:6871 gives 0.96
